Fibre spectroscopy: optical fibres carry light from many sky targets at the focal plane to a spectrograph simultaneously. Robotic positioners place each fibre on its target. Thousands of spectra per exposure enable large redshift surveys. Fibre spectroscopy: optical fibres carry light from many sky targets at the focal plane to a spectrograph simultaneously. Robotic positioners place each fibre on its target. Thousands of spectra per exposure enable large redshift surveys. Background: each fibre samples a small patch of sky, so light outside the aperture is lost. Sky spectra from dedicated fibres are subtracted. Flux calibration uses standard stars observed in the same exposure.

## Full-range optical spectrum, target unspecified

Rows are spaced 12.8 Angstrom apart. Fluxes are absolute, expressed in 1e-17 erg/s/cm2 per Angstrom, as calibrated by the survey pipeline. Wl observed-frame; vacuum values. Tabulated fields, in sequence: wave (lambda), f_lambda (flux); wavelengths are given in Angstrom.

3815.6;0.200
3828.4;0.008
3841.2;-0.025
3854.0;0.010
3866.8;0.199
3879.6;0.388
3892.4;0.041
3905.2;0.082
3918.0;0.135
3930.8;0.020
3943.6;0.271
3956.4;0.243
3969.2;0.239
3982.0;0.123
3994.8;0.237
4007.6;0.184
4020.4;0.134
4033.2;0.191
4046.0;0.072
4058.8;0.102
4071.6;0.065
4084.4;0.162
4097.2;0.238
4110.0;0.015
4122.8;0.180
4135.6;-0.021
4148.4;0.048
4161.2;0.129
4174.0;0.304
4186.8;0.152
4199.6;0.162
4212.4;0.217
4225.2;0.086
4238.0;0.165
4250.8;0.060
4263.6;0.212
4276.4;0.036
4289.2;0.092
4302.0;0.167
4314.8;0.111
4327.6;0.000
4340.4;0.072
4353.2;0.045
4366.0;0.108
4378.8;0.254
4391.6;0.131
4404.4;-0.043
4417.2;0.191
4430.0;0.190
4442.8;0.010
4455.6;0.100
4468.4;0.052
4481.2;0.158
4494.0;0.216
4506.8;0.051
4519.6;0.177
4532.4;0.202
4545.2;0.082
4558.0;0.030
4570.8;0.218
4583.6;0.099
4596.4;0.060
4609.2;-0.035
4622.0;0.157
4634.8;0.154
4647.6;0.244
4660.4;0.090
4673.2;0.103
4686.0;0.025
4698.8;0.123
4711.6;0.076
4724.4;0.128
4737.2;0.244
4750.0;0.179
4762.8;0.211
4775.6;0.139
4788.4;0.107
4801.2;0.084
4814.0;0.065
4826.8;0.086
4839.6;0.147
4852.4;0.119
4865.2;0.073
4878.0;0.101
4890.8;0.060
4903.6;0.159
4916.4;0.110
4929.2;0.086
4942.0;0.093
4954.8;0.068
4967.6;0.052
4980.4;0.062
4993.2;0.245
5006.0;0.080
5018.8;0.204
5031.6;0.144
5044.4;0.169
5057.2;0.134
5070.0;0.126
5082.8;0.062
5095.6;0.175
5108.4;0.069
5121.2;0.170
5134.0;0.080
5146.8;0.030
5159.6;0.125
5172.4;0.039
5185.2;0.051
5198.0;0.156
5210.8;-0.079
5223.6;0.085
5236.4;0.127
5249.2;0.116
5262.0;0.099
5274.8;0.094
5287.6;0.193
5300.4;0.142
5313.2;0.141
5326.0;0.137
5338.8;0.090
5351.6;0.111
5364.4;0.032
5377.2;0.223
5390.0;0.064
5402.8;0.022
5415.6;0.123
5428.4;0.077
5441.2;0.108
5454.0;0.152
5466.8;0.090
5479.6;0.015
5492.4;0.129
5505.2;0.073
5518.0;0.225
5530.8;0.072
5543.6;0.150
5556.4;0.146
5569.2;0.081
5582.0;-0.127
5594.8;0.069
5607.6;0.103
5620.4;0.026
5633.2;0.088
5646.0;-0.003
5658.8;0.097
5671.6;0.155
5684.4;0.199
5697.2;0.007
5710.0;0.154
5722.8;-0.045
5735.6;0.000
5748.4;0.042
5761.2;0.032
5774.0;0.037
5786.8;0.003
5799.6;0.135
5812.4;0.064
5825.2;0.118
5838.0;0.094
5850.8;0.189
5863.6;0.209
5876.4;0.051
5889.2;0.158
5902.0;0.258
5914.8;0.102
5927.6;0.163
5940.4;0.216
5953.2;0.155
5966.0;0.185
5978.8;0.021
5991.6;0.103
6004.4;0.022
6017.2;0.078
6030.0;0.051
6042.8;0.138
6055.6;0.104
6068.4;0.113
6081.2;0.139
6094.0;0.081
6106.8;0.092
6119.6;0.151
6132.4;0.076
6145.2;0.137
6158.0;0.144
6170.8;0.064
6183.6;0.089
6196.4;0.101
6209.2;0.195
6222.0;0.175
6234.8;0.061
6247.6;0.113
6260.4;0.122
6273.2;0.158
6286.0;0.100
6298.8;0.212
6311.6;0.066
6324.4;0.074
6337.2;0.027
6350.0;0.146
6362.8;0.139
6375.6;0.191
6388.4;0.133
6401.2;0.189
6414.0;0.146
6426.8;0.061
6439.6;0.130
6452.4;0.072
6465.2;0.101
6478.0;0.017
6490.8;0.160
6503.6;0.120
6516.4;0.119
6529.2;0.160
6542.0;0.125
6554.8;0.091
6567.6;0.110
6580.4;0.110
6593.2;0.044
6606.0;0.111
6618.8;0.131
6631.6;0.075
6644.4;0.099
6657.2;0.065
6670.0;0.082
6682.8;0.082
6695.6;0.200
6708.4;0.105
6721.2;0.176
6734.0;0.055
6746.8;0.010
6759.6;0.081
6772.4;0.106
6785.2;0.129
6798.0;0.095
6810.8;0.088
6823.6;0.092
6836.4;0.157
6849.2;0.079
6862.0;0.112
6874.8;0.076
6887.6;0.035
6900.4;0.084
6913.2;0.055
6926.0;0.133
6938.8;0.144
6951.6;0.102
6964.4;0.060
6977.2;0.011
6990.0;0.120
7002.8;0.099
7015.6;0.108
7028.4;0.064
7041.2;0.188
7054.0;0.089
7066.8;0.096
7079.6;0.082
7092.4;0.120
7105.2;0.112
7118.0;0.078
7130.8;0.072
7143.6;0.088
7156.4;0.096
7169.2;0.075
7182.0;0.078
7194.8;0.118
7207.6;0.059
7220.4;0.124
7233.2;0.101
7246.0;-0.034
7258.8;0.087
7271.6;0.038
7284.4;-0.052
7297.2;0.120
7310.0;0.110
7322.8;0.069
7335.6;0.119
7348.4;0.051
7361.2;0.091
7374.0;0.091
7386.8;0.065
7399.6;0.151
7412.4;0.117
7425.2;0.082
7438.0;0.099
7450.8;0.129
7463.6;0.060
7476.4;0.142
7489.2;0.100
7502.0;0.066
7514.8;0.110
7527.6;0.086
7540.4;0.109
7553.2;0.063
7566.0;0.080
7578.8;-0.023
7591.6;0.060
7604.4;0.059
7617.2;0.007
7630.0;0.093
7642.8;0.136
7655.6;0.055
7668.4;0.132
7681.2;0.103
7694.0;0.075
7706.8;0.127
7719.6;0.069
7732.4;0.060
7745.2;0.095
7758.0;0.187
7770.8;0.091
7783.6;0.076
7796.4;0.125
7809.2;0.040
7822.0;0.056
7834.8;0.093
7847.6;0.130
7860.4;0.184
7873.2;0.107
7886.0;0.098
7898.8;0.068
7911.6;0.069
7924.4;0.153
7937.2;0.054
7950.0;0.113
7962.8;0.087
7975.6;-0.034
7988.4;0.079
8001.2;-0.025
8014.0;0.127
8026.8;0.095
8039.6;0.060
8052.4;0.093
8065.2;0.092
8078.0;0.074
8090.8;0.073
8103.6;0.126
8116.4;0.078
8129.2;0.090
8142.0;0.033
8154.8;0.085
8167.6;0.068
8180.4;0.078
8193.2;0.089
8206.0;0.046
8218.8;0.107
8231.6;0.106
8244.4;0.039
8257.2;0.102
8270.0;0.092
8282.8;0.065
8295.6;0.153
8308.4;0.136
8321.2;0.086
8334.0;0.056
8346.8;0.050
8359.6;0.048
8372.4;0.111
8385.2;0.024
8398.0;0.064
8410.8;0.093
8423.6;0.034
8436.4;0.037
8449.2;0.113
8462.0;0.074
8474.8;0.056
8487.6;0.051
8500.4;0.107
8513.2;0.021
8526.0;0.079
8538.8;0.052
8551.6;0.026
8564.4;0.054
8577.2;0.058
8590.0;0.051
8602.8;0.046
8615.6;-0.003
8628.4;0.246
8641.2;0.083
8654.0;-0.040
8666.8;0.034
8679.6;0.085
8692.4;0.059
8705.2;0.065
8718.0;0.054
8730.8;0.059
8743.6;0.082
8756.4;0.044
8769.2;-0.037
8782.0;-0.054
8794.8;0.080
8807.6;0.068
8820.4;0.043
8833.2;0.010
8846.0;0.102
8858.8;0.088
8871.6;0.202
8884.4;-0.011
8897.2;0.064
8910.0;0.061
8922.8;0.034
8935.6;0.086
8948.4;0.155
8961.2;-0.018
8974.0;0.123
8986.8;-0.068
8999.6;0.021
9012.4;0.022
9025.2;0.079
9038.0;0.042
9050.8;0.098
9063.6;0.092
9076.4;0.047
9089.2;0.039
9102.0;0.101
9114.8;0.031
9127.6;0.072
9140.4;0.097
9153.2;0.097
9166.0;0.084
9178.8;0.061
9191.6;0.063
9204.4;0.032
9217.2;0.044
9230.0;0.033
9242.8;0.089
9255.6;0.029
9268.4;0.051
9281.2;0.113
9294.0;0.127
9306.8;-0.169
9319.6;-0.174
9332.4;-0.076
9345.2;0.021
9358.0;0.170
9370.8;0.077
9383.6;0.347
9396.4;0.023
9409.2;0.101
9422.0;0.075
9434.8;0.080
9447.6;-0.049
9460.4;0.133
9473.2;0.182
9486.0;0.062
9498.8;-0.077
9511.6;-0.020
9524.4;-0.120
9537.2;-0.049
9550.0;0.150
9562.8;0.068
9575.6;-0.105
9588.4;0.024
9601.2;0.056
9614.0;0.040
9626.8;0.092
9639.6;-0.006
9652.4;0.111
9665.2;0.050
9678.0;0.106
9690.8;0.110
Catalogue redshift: 0.33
